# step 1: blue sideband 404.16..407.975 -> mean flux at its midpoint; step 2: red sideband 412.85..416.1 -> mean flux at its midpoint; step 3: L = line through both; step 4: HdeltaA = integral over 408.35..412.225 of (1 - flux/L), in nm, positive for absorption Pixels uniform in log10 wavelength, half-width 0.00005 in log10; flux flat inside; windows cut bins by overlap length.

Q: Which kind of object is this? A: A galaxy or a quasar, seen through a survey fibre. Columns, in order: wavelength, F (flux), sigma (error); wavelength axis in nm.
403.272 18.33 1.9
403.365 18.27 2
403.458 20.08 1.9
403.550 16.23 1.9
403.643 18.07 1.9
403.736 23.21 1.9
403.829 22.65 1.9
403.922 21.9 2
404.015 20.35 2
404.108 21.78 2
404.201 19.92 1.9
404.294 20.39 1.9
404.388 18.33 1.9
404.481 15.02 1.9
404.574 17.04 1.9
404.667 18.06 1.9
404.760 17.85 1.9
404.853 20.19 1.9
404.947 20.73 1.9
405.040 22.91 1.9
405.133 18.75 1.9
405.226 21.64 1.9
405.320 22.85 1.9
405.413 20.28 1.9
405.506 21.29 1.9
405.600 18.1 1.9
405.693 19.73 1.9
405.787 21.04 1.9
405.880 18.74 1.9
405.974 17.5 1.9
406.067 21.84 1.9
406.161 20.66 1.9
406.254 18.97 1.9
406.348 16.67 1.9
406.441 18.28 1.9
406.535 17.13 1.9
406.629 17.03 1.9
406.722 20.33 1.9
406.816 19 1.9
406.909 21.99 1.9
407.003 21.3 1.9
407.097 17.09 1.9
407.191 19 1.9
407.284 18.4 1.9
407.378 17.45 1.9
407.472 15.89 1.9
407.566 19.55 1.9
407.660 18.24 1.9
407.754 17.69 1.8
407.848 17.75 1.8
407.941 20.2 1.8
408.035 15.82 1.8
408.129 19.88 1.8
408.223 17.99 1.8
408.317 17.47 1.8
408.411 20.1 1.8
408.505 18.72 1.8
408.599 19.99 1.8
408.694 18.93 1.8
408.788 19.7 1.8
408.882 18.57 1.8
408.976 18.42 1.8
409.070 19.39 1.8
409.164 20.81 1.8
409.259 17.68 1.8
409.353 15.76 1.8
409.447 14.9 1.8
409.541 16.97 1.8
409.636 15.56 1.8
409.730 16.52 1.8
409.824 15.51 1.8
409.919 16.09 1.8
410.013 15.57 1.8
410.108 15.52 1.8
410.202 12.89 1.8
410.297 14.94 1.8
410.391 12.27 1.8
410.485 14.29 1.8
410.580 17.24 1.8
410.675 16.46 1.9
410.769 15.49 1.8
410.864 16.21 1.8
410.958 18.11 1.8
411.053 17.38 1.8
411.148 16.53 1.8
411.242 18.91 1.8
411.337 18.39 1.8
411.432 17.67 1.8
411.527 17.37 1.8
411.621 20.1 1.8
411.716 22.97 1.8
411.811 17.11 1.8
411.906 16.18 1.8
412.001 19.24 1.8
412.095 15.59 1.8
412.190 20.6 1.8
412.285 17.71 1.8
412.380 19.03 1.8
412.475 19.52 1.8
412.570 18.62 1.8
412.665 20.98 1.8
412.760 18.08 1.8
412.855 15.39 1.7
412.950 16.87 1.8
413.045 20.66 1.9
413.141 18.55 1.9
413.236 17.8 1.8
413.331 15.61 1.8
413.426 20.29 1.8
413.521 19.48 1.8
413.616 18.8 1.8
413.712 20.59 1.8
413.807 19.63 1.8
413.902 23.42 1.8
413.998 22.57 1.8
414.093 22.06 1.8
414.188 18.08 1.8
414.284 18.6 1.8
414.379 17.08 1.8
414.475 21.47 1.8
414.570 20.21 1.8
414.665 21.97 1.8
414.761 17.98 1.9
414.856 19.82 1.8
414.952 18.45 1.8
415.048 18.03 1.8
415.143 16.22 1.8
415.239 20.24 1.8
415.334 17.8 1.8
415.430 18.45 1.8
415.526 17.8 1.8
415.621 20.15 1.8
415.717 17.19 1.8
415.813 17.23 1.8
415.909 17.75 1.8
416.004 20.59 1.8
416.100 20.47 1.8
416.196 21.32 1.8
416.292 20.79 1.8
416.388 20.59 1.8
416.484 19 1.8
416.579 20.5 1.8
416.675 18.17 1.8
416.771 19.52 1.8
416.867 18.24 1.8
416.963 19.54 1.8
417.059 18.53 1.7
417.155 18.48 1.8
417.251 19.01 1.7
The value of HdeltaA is 0.36 nm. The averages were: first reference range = 19.1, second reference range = 19.1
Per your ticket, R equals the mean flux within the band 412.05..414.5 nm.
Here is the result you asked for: 19.1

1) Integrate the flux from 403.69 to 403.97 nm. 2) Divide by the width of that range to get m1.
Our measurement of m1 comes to 22.6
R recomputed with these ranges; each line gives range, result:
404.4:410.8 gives 18.2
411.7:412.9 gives 18.4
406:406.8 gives 18.8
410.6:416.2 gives 18.7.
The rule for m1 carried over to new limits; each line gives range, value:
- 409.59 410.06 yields 15.9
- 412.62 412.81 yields 19.5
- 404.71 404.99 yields 19.5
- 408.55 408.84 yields 19.5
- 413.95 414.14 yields 22.3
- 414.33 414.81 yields 19.8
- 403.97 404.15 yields 21.1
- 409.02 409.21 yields 20.1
